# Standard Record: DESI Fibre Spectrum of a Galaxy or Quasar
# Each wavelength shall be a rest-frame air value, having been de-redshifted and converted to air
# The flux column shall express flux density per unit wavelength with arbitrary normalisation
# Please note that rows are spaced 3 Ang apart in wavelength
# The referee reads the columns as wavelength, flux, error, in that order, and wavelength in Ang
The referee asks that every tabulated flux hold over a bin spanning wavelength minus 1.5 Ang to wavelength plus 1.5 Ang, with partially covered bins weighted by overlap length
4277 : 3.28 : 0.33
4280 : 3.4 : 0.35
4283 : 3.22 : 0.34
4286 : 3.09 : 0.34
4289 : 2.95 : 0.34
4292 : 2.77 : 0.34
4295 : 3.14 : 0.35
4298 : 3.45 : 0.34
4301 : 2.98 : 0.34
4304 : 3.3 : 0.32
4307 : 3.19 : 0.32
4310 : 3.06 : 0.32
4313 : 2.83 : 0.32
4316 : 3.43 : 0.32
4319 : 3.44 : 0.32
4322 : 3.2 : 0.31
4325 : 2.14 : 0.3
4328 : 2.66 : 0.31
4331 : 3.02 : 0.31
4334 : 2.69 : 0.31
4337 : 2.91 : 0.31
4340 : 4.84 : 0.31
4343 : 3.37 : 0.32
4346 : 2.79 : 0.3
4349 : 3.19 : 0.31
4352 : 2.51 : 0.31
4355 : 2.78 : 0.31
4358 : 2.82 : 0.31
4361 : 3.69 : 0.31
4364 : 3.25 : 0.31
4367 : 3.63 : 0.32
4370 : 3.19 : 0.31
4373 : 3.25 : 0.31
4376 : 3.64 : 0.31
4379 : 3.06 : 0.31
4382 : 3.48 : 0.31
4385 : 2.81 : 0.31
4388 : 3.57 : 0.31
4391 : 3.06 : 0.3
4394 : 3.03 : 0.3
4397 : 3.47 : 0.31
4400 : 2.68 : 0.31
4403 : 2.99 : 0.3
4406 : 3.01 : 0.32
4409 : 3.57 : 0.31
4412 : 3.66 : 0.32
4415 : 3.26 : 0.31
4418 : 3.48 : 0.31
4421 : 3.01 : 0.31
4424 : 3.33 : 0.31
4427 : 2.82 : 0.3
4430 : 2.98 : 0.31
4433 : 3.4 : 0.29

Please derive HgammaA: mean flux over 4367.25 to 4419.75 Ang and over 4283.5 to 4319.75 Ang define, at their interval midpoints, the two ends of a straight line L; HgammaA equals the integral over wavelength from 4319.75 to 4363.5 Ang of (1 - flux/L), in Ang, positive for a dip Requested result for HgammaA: 1.8 Ang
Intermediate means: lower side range 3.13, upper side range 3.26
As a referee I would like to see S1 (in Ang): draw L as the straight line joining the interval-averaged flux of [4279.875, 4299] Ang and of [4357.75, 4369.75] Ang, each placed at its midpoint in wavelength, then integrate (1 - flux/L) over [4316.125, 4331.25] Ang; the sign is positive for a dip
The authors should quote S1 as 1.45 Ang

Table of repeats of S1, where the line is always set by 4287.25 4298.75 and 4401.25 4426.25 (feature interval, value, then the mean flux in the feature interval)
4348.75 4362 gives 0.9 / 2.95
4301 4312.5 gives -0.2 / 3.13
